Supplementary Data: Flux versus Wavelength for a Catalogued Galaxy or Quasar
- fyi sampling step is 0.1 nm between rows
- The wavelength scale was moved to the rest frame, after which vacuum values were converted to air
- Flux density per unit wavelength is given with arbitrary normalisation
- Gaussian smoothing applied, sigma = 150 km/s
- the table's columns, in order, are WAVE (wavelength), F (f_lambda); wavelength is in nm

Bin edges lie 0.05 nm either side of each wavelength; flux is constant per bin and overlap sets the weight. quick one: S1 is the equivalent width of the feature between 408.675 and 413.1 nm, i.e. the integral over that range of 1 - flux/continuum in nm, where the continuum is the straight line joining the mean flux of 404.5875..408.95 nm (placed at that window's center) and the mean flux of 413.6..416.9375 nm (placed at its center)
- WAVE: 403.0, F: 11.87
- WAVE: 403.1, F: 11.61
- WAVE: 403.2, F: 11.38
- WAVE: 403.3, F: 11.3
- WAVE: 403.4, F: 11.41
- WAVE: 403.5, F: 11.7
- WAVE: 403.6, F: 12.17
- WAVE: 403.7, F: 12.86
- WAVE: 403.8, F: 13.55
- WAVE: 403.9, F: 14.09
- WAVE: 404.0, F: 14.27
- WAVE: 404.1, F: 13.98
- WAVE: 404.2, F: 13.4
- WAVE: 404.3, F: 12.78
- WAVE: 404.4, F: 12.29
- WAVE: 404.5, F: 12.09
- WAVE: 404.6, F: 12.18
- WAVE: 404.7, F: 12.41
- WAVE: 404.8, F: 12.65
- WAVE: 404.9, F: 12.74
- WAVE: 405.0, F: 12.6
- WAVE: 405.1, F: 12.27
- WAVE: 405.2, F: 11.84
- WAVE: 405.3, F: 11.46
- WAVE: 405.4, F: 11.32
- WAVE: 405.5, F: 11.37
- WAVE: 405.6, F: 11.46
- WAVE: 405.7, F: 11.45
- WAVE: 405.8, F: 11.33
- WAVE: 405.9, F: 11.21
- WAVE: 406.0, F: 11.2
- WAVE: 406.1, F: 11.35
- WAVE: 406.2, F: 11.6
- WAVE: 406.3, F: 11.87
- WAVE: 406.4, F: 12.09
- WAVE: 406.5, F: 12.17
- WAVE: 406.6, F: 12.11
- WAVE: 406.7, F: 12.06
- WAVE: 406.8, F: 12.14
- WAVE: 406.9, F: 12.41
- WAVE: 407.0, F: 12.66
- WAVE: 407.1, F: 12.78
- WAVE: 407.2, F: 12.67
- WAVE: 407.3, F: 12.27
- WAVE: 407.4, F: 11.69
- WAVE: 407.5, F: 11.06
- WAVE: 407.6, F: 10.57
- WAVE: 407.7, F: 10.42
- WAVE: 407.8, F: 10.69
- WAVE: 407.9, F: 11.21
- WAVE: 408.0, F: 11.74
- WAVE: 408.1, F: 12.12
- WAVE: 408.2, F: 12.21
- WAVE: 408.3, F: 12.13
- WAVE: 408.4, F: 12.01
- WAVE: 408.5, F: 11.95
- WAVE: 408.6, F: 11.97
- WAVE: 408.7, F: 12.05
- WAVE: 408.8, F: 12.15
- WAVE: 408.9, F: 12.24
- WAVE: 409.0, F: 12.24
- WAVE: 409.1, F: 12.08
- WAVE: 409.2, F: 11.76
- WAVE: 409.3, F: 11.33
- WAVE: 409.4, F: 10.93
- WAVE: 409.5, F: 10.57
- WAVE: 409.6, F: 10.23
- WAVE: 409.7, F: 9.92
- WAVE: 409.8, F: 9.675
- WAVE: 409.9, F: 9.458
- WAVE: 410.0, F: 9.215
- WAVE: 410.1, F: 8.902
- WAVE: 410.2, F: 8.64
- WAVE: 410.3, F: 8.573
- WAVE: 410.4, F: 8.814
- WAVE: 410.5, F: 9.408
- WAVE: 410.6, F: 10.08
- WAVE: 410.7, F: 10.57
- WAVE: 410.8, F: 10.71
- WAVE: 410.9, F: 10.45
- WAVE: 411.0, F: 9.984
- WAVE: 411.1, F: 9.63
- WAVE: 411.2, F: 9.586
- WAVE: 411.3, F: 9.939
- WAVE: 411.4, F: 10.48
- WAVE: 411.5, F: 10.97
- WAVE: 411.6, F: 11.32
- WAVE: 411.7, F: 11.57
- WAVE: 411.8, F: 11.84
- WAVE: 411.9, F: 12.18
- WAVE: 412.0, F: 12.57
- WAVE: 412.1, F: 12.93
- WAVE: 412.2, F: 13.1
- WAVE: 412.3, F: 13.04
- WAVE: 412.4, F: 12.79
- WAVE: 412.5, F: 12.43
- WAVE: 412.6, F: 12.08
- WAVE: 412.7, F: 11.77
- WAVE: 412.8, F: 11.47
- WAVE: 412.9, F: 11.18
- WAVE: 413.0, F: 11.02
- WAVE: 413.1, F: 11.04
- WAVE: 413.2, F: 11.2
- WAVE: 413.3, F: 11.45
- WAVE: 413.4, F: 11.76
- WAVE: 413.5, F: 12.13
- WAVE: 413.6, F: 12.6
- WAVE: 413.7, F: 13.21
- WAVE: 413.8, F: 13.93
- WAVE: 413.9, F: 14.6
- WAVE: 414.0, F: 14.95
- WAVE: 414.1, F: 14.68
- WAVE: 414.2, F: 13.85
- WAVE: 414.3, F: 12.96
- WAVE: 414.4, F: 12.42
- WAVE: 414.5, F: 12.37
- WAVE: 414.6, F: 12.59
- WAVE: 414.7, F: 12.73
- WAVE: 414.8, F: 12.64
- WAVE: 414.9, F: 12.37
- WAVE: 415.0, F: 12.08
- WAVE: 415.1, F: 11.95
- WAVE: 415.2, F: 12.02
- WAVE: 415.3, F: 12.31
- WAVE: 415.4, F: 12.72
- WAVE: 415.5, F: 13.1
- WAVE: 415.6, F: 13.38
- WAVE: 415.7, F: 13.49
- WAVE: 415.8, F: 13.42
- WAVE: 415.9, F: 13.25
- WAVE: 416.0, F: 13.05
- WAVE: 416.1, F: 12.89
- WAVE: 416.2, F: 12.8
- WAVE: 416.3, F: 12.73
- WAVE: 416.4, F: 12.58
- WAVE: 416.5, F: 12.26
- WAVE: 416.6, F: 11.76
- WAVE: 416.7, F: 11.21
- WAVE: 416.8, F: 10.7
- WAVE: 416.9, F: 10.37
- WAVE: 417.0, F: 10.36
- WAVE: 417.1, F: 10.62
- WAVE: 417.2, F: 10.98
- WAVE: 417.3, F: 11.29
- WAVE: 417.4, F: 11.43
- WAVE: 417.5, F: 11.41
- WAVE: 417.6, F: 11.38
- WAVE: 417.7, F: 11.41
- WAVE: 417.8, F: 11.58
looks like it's 0.49 nm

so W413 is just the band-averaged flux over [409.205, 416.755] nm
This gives 11.7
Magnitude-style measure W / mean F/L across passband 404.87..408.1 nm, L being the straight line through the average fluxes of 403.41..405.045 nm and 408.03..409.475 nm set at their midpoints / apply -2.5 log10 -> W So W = 0.06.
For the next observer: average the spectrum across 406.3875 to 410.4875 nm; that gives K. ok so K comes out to 11.2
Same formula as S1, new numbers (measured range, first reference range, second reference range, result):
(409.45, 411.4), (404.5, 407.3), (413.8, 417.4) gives 0.40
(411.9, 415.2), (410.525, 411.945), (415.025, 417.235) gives -0.34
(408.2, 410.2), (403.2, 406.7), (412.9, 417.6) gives 0.19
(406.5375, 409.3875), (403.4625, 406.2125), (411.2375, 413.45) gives 0.04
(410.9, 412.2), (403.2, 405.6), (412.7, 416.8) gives 0.14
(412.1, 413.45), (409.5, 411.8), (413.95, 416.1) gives -0.06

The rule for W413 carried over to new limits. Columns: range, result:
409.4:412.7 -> 10.7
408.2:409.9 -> 11.4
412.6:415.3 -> 12.5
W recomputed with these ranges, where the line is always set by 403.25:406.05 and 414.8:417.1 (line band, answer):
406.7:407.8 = 0.04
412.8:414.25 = -0.03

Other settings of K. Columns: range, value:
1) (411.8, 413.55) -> 12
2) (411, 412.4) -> 11.5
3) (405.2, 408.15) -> 11.7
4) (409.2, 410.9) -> 9.89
